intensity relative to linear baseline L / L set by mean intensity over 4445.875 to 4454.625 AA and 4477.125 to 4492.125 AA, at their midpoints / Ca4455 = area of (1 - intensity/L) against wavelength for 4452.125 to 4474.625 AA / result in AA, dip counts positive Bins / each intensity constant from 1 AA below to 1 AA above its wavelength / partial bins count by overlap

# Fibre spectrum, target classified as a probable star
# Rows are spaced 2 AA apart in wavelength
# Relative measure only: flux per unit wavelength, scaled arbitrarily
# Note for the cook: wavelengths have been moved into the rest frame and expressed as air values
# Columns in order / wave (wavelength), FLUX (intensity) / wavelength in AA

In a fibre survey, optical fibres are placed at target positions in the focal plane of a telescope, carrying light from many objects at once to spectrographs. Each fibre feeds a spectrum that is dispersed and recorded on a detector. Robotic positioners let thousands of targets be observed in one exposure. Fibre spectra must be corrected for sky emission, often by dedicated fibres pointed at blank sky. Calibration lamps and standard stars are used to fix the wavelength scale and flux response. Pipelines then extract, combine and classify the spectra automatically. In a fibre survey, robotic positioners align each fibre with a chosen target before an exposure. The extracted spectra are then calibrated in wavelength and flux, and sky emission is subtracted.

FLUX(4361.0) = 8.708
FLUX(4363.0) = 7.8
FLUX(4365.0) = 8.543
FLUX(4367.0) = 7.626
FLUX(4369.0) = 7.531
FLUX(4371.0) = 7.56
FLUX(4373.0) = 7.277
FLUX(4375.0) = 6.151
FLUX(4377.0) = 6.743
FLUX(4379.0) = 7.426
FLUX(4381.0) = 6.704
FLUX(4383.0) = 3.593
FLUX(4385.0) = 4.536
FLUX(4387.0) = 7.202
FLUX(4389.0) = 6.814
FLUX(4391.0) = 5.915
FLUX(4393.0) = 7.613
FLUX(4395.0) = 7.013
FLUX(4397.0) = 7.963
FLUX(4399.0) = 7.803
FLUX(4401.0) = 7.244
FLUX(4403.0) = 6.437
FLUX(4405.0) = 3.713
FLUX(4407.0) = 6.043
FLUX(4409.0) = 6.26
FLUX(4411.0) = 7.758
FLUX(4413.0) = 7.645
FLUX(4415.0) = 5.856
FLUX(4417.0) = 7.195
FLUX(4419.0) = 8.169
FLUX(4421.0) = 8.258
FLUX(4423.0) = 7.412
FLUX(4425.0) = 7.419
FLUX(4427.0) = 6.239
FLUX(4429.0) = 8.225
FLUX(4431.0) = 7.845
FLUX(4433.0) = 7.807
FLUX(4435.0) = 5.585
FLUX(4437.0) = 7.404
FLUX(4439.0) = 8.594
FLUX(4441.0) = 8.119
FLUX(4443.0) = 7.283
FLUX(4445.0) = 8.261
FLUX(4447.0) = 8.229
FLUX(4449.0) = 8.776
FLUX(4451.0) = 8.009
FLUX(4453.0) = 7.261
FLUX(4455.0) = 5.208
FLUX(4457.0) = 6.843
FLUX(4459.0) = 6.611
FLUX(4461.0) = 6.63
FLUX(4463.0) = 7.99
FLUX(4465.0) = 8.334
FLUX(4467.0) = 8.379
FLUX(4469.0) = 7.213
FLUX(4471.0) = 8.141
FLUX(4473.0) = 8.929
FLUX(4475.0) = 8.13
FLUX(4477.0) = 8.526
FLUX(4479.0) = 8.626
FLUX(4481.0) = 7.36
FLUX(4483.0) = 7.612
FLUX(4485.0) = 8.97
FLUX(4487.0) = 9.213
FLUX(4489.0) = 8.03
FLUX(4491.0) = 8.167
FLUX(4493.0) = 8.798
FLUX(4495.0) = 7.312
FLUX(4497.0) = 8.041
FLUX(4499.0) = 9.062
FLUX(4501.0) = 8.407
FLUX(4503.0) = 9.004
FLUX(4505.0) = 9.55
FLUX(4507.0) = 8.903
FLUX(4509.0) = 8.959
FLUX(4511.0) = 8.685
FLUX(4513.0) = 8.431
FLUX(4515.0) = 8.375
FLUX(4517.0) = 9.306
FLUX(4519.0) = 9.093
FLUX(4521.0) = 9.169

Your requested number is 1.7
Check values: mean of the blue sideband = 7.87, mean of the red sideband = 8.3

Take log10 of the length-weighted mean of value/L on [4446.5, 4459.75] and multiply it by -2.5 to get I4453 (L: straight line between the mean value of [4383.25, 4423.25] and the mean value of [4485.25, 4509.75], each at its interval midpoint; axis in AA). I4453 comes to 0.071 mag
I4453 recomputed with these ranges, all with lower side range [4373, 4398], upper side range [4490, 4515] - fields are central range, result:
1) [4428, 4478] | 0.00 mag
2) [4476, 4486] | 0.00 mag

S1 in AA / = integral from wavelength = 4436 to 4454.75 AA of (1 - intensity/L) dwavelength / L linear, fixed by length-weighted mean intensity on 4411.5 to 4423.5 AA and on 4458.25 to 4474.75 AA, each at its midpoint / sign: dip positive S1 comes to -0.6 AA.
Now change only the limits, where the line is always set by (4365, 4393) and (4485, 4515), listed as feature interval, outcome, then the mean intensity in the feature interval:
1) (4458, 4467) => 0.6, 7.5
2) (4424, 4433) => 0.0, 7.47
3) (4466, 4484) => 0.2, 8.1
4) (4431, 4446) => 0.0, 7.6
